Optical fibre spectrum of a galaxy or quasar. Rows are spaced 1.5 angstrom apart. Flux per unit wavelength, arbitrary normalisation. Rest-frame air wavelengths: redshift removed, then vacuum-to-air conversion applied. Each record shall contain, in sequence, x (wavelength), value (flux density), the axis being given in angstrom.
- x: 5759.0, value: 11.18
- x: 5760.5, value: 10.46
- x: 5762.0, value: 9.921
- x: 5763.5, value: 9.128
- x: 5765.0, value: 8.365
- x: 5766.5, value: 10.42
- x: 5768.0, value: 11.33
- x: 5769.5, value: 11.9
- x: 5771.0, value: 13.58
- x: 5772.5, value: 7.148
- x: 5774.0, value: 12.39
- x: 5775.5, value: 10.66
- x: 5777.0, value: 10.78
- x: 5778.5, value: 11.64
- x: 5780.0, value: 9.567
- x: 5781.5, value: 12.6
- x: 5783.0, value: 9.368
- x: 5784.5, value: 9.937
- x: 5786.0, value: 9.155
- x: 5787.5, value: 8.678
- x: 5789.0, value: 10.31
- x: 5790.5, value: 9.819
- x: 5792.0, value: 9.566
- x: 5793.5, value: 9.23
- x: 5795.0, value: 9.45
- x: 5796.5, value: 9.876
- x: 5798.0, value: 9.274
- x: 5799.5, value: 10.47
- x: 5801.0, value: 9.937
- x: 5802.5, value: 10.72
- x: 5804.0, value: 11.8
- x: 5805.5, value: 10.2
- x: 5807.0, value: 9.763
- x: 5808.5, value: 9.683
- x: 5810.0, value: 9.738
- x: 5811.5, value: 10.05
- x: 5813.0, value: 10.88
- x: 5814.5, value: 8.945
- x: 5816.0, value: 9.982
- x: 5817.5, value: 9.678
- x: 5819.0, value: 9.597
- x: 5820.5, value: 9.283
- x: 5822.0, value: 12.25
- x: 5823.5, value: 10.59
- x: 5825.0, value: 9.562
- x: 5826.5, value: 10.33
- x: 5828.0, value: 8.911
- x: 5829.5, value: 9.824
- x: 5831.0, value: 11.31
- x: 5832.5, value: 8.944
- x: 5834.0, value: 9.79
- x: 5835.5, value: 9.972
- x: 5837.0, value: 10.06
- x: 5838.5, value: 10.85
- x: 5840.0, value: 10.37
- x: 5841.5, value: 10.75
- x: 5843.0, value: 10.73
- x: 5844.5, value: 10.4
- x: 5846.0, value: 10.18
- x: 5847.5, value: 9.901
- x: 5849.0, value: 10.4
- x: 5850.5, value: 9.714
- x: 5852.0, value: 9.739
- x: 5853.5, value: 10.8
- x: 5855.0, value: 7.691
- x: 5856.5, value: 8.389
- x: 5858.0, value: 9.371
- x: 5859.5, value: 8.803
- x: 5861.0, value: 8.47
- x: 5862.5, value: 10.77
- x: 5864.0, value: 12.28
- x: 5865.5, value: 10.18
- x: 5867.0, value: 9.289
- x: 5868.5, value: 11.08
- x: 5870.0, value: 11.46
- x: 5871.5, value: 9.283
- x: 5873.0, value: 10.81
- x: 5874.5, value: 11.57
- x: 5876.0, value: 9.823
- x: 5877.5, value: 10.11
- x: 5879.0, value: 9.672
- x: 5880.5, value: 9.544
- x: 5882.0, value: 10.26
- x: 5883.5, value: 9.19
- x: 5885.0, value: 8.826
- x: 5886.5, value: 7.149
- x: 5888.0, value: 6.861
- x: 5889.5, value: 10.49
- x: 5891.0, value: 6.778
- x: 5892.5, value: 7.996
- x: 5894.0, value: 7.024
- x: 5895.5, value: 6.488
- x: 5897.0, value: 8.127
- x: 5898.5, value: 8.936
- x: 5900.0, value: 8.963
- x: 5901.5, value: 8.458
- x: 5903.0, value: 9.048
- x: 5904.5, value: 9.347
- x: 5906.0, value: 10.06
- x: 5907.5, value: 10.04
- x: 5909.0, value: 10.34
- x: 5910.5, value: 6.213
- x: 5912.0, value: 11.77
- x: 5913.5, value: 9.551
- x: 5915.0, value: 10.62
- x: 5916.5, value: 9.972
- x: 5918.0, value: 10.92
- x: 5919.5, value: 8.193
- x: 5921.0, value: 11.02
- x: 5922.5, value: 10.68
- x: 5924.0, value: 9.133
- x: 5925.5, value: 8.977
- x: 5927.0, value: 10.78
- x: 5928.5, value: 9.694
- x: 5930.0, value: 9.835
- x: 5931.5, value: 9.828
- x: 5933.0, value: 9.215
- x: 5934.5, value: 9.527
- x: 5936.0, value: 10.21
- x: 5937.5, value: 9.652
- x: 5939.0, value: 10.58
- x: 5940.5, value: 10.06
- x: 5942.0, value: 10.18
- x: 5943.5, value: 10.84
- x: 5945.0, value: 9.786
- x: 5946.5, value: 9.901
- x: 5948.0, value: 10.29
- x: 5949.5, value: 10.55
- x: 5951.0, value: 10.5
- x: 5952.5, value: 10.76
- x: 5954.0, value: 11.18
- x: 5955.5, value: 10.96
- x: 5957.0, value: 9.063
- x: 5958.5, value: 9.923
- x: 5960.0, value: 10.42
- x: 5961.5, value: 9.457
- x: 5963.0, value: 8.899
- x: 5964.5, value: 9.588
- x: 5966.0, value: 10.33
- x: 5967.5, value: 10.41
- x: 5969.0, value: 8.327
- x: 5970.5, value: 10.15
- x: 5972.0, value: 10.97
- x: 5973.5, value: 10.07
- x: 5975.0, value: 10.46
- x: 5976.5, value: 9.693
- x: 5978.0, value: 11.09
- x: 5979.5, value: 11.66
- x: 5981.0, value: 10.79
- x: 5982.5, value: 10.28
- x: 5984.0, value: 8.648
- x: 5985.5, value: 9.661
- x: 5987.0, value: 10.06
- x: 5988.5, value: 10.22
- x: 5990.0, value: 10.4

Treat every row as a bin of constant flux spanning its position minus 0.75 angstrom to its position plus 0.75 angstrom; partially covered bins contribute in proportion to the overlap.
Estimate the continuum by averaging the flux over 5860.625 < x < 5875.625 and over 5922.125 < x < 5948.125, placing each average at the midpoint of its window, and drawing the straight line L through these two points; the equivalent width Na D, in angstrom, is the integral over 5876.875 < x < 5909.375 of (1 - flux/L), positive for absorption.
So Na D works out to 4.8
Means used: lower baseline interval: 10.6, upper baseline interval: 9.94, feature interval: 8.78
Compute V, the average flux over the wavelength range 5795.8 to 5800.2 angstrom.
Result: 9.87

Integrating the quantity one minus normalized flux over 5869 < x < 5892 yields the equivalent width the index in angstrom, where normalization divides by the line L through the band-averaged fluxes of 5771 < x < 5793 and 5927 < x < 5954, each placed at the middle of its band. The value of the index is 1.6 angstrom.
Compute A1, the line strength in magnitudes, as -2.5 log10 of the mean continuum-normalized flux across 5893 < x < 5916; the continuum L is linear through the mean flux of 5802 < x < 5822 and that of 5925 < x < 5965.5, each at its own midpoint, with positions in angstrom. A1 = 0.12 mag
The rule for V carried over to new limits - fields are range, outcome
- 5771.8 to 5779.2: 10.5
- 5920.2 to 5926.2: 9.95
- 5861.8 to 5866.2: 11.1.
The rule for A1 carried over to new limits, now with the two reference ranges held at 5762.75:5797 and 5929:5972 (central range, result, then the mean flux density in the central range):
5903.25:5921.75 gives 0.028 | 9.82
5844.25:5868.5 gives 0.036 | 9.8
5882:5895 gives 0.234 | 8.14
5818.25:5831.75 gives -0.002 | 10.2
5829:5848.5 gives -0.010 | 10.2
